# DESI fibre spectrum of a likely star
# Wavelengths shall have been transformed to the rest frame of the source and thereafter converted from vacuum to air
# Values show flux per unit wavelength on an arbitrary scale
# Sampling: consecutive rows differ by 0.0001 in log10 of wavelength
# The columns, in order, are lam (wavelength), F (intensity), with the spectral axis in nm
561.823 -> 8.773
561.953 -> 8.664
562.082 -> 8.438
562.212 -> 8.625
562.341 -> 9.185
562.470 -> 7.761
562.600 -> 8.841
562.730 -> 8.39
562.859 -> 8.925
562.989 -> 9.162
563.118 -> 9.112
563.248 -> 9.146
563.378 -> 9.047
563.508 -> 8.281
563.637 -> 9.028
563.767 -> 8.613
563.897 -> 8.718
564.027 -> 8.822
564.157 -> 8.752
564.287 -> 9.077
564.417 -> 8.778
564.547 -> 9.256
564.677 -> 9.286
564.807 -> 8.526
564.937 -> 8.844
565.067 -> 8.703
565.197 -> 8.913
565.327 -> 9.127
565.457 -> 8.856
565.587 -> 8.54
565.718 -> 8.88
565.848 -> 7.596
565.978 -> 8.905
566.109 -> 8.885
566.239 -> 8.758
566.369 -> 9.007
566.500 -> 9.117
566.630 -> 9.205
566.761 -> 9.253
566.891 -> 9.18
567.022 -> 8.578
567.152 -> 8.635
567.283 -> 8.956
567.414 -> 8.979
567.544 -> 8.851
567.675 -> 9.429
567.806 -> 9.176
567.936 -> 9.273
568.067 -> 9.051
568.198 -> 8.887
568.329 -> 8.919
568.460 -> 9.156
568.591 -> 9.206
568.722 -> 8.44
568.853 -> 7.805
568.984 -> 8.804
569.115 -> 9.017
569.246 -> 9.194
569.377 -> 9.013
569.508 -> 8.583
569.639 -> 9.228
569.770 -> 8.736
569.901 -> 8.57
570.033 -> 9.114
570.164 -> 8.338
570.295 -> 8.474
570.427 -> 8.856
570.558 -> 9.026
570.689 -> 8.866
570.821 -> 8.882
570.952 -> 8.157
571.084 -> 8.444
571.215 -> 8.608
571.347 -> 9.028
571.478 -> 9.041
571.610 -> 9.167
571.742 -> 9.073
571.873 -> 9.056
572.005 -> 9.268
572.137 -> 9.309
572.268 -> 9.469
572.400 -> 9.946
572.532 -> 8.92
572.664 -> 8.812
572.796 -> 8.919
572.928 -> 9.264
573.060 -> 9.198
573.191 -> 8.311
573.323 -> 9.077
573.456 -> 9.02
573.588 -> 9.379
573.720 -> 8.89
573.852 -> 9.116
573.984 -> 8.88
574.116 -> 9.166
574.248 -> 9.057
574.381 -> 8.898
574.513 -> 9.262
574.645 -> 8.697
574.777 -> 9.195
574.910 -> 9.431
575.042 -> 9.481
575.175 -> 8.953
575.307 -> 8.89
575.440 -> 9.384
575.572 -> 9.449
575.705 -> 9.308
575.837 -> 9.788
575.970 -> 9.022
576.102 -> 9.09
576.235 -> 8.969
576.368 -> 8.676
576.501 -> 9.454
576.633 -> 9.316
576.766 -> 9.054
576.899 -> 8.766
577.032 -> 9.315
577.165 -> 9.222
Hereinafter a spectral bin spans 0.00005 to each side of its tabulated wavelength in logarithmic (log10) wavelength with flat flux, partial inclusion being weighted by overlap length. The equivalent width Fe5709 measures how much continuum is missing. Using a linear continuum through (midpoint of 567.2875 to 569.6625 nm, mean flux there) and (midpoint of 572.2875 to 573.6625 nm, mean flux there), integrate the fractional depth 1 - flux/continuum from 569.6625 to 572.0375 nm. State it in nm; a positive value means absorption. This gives 0.05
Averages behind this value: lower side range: 8.94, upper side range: 9.09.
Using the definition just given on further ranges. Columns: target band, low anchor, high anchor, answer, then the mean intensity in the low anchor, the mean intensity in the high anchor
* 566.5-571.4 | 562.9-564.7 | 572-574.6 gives 0.08 nm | 8.92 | 9.1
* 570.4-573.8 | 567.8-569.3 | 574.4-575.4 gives 0.01 nm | 8.9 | 9.13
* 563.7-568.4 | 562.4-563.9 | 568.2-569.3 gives -0.06 nm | 8.75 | 8.81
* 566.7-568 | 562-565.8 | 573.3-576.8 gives -0.02 nm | 8.81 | 9.15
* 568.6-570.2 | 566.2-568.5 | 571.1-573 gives 0.05 nm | 9.02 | 9.12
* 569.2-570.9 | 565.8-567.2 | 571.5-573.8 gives 0.03 nm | 8.85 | 9.12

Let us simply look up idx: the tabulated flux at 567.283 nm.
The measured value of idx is 8.956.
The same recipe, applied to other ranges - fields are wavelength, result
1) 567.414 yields 8.979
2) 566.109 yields 8.885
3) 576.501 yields 9.454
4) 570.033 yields 9.114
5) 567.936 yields 9.273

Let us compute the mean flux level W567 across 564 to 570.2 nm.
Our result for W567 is 8.88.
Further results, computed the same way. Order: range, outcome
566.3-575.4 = 8.97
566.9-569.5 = 8.91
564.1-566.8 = 8.87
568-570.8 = 8.82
